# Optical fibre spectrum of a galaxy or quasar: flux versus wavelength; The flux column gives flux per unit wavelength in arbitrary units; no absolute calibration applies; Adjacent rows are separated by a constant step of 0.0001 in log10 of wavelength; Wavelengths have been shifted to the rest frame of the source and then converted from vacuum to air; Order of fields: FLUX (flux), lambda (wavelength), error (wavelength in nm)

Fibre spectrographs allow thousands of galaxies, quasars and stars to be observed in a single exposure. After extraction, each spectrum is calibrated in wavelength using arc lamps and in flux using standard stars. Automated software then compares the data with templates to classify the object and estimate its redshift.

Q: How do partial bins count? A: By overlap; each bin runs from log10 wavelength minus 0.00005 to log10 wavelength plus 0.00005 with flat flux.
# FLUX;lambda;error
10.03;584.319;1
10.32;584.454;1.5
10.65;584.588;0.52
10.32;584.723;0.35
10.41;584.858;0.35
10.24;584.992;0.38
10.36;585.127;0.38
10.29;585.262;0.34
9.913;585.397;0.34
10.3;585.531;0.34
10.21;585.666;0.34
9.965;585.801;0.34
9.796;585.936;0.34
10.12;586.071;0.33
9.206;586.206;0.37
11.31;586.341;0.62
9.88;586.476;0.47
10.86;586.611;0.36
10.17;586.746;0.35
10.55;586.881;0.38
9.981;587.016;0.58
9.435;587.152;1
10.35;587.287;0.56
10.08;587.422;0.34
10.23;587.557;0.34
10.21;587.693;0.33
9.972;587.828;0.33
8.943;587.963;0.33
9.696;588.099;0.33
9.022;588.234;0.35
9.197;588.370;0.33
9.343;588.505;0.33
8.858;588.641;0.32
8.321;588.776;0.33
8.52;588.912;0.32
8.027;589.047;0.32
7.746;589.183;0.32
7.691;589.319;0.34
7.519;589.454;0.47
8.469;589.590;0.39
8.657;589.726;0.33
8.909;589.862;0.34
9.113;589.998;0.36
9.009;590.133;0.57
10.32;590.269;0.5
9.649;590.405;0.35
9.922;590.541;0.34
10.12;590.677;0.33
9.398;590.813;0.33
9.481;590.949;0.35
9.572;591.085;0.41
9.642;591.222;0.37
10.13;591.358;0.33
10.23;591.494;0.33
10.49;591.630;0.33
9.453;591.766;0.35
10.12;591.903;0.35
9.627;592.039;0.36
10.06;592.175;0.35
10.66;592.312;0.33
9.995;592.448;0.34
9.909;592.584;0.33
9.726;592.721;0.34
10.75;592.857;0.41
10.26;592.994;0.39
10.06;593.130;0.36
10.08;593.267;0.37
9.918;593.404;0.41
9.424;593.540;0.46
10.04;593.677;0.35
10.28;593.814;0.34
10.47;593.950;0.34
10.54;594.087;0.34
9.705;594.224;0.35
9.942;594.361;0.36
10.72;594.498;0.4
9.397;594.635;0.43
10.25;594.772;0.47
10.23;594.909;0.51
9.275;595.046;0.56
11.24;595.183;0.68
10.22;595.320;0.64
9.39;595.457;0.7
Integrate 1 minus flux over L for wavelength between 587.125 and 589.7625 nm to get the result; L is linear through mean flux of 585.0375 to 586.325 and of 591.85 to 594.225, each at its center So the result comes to 0.28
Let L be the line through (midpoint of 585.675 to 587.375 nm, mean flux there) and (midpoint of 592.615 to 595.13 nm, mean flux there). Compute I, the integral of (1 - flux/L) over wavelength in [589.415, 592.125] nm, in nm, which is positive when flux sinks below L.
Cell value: 0.15 nm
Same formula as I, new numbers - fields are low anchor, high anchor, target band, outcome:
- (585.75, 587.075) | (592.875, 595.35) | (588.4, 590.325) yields 0.29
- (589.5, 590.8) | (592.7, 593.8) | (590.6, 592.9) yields -0.06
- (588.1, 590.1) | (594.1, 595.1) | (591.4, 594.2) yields -0.17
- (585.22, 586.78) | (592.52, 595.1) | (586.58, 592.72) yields 0.37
